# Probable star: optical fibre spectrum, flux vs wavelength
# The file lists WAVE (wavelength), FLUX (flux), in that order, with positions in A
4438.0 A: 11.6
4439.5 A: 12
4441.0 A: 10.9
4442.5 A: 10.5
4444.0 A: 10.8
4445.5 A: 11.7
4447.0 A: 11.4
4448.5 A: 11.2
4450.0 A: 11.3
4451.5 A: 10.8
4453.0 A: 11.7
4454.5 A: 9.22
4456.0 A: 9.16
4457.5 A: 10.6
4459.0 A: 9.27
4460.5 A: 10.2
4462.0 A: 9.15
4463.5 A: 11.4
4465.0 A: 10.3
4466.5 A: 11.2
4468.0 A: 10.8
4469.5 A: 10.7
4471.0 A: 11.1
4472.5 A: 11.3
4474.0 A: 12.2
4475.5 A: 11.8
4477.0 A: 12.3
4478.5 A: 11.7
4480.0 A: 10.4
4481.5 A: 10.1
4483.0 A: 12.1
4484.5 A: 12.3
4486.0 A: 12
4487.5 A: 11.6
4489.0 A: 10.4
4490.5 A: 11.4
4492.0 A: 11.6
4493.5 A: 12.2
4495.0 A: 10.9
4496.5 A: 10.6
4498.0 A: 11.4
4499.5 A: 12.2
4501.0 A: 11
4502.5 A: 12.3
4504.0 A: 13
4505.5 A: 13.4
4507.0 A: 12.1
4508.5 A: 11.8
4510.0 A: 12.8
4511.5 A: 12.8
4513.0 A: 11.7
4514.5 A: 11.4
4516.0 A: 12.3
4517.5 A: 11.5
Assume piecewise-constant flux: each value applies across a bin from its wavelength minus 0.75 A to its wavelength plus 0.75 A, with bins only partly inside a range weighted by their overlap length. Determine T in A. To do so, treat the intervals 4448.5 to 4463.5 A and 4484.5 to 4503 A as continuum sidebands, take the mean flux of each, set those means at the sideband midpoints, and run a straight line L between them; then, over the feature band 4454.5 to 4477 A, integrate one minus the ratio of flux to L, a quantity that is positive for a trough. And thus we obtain -0.14 A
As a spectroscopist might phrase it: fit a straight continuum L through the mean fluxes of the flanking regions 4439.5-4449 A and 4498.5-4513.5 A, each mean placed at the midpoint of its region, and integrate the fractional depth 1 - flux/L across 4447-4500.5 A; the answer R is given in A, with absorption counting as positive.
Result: 3.0 A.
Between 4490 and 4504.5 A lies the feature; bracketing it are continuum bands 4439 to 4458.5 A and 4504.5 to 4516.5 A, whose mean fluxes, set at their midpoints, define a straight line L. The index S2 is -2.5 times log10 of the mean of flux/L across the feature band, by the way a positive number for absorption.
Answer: 0.03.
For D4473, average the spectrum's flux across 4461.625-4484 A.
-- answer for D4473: 11.1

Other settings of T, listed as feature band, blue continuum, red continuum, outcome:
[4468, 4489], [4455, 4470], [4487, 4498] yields -1.3 A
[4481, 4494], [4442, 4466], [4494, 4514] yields 0.0 A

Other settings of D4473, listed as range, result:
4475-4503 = 11.5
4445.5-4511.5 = 11.3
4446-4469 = 10.5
